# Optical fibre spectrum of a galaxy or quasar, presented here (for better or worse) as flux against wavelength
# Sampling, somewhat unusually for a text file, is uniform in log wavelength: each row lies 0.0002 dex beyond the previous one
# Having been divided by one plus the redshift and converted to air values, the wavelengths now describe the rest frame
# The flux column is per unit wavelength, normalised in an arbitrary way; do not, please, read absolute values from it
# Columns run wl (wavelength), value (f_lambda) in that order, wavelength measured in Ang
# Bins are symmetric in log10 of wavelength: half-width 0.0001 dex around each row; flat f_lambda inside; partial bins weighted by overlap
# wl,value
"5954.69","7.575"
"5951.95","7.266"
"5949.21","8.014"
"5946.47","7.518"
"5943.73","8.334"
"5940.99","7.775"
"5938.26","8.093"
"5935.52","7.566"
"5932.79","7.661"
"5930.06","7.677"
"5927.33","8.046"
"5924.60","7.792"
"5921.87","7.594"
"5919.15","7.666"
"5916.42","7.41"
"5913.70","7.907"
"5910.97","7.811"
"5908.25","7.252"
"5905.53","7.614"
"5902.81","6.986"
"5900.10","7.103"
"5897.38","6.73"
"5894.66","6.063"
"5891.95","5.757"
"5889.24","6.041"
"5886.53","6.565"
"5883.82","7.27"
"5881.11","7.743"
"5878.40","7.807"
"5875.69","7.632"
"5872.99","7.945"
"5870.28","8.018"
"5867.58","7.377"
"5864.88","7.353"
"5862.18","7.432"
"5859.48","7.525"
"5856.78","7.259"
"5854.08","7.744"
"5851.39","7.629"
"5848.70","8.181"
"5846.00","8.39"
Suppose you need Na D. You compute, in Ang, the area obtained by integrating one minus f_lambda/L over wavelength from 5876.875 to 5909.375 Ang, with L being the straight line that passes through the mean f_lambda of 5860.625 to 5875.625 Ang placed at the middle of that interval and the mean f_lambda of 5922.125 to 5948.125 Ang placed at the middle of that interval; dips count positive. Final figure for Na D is 3.3 Ang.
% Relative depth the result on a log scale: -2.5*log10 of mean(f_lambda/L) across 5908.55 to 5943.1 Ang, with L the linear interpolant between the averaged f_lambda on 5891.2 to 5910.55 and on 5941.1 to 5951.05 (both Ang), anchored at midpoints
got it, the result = -0.045 mag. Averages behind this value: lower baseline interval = 6.87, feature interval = 7.75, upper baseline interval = 7.89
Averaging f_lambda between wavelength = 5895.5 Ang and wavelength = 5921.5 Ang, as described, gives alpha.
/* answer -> 7.37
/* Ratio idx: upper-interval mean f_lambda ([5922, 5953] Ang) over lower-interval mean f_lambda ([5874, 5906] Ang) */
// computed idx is 1.1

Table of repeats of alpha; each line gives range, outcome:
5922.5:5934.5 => 7.78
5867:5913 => 7.17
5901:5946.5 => 7.69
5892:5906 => 6.75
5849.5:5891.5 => 7.4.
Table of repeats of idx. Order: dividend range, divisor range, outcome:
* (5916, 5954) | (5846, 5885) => 1.01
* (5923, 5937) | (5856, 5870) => 1.04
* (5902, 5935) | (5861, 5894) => 1.06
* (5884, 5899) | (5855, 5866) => 0.85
